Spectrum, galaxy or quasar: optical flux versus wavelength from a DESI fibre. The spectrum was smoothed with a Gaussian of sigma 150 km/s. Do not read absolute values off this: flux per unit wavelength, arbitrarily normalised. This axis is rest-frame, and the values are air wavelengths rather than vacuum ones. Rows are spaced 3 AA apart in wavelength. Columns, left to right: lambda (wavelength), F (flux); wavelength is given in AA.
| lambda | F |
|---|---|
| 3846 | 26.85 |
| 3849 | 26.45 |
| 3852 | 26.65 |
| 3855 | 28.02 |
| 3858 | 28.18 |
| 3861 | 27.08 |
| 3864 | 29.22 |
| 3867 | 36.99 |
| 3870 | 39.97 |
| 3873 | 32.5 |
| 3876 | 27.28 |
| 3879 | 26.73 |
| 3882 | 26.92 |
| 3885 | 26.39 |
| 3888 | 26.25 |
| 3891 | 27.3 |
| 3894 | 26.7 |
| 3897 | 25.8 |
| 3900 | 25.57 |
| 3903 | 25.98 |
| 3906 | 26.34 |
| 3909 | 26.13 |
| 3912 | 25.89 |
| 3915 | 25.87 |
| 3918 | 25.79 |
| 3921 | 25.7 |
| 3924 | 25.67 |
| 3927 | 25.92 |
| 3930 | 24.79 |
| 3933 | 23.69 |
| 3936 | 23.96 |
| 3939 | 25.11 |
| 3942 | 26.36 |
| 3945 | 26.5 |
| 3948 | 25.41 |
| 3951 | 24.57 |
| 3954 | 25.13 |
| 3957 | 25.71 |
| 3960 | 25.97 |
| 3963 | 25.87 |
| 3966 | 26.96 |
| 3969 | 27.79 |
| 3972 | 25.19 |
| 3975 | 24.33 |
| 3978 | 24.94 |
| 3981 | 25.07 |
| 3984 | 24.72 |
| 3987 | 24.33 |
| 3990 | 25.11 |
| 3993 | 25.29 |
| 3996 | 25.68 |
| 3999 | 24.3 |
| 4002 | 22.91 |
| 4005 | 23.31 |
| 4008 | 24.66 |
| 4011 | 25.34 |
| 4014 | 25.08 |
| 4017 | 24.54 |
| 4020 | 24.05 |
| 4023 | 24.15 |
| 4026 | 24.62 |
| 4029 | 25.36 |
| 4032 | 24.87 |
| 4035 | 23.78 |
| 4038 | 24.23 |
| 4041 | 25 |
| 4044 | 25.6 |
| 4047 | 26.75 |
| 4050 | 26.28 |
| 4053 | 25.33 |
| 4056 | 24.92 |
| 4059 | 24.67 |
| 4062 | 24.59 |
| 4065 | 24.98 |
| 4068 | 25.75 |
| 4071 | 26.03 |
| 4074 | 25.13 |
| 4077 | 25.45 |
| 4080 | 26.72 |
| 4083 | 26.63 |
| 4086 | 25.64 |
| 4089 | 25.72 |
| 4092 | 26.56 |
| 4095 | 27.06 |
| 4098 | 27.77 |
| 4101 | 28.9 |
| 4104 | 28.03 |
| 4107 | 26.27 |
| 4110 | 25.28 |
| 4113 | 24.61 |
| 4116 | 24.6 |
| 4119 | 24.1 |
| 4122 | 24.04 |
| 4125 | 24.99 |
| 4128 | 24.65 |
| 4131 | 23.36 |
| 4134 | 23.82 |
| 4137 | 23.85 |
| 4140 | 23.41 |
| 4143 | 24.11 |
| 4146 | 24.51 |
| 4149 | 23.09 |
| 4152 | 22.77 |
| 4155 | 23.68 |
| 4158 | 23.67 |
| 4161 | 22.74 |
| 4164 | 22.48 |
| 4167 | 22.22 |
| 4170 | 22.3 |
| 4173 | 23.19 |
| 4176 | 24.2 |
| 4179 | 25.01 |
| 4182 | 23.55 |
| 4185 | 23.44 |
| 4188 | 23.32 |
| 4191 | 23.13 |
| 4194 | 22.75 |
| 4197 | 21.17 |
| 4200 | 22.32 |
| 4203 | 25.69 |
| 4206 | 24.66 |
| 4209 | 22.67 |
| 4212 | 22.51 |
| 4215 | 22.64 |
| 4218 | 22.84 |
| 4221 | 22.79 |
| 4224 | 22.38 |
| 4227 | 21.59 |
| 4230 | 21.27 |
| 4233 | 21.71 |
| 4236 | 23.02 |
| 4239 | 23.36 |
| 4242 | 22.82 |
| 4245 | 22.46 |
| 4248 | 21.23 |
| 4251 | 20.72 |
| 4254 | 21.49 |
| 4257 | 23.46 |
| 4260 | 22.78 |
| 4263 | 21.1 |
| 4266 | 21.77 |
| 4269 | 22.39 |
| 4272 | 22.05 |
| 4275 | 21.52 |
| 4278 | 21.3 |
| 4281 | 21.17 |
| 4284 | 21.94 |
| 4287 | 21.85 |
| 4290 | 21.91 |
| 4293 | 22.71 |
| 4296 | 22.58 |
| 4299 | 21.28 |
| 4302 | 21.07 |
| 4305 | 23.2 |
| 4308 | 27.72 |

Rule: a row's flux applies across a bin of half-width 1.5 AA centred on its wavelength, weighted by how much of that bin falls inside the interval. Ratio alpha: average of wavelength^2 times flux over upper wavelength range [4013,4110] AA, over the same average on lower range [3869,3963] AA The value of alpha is 1.04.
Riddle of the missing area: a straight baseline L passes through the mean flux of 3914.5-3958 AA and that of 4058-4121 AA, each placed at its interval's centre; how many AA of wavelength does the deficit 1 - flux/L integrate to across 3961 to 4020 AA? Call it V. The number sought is 1.23 AA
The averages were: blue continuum 25.3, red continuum 25.9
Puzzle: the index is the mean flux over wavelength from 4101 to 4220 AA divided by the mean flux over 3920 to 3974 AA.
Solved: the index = 0.9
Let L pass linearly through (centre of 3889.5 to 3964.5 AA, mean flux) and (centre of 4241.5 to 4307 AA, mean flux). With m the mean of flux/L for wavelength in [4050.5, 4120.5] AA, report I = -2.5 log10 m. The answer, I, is -0.08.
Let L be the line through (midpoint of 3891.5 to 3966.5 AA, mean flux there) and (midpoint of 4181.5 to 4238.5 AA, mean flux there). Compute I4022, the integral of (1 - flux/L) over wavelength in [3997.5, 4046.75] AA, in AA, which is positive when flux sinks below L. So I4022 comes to 0.3 AA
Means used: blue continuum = 25.7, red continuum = 22.8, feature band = 24.5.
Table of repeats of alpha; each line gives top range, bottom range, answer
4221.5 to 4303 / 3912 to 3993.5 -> 1.01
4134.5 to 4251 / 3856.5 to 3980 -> 0.98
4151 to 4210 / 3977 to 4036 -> 1.03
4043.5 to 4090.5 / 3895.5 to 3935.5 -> 1.08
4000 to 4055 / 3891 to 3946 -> 1.02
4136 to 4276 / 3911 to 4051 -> 1.01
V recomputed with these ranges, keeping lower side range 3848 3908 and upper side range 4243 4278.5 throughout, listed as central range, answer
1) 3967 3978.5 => 0.45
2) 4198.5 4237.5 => -0.29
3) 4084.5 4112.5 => -2.41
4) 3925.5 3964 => 2.67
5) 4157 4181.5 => 0.20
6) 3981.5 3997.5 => 0.85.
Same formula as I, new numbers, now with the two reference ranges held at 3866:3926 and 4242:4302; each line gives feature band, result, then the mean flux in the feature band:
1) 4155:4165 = 0.02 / 23.1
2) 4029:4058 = 0.01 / 25.2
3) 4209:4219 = 0.01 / 22.7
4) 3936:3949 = 0.05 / 25.6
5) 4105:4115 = -0.05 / 25.5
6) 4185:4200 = 0.02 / 22.6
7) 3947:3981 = 0.04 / 25.6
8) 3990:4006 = 0.07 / 24.4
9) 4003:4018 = 0.06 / 24.5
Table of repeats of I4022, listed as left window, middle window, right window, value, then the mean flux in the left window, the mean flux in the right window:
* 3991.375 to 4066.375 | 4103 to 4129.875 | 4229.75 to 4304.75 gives -1.5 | 24.8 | 22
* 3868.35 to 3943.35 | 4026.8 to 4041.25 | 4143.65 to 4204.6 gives 0.3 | 26.8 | 23.3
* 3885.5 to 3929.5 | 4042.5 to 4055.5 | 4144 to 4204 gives -0.7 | 26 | 23.2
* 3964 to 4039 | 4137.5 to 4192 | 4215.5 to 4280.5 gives -0.9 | 24.8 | 22.1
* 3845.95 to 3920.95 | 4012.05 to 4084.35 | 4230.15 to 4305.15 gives 0.4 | 27.9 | 22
